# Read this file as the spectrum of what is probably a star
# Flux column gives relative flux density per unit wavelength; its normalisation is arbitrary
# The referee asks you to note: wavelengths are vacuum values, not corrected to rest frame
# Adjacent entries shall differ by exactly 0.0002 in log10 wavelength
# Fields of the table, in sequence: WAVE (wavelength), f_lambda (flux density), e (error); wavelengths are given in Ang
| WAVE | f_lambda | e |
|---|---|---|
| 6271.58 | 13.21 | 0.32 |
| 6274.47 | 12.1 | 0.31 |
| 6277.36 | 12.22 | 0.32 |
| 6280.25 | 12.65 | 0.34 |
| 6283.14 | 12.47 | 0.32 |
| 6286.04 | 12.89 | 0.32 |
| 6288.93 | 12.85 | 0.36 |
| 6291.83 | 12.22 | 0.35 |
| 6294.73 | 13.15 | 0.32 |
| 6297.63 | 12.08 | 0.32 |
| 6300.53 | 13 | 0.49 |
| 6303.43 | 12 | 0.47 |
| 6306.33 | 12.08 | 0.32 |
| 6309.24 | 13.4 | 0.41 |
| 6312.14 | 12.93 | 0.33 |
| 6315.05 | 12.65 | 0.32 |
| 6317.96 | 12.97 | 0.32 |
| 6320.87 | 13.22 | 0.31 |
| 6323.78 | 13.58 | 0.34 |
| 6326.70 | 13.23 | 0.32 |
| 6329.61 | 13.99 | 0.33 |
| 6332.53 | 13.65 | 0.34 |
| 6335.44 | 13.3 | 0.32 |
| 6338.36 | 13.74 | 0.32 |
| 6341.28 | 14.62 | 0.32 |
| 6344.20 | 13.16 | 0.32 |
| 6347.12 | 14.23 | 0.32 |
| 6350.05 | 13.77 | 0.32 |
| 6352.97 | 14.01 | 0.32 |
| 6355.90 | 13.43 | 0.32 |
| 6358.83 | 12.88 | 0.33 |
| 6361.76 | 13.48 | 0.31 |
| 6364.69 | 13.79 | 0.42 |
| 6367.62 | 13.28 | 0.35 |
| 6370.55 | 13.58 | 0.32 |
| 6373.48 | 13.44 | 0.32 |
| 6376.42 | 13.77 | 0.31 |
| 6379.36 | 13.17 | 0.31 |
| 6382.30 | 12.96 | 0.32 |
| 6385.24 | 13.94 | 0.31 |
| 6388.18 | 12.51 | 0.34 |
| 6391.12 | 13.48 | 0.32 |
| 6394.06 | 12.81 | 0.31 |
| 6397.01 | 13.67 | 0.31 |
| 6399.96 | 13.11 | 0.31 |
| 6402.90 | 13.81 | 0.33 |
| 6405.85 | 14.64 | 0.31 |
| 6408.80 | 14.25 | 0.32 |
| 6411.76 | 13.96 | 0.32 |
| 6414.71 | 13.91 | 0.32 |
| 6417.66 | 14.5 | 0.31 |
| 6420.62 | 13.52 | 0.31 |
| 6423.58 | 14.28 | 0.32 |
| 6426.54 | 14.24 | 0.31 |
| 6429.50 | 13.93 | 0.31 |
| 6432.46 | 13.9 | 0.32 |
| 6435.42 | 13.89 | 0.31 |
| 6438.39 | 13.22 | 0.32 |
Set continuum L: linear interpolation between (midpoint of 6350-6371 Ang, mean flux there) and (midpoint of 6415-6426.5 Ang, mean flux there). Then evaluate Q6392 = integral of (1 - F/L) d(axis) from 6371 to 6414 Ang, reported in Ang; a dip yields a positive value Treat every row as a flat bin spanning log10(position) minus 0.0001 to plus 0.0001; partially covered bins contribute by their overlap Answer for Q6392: 0.9 Ang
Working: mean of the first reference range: 13.5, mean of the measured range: 13.5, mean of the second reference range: 14.1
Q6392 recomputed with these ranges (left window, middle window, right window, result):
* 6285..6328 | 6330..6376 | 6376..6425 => -1.4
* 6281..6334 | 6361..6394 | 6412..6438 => 0.4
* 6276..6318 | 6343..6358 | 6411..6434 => -0.5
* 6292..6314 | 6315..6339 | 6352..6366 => -0.7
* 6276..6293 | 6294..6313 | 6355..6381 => 0.2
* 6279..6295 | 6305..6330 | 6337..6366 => 0.1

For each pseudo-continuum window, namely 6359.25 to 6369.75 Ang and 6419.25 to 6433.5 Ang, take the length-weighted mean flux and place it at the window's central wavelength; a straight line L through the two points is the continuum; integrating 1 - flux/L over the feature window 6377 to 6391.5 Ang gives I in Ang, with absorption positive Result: 0.4 Ang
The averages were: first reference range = 13.5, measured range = 13.2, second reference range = 14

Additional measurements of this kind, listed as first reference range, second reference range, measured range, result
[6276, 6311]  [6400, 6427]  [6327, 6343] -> -0.9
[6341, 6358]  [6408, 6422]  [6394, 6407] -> 0.3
